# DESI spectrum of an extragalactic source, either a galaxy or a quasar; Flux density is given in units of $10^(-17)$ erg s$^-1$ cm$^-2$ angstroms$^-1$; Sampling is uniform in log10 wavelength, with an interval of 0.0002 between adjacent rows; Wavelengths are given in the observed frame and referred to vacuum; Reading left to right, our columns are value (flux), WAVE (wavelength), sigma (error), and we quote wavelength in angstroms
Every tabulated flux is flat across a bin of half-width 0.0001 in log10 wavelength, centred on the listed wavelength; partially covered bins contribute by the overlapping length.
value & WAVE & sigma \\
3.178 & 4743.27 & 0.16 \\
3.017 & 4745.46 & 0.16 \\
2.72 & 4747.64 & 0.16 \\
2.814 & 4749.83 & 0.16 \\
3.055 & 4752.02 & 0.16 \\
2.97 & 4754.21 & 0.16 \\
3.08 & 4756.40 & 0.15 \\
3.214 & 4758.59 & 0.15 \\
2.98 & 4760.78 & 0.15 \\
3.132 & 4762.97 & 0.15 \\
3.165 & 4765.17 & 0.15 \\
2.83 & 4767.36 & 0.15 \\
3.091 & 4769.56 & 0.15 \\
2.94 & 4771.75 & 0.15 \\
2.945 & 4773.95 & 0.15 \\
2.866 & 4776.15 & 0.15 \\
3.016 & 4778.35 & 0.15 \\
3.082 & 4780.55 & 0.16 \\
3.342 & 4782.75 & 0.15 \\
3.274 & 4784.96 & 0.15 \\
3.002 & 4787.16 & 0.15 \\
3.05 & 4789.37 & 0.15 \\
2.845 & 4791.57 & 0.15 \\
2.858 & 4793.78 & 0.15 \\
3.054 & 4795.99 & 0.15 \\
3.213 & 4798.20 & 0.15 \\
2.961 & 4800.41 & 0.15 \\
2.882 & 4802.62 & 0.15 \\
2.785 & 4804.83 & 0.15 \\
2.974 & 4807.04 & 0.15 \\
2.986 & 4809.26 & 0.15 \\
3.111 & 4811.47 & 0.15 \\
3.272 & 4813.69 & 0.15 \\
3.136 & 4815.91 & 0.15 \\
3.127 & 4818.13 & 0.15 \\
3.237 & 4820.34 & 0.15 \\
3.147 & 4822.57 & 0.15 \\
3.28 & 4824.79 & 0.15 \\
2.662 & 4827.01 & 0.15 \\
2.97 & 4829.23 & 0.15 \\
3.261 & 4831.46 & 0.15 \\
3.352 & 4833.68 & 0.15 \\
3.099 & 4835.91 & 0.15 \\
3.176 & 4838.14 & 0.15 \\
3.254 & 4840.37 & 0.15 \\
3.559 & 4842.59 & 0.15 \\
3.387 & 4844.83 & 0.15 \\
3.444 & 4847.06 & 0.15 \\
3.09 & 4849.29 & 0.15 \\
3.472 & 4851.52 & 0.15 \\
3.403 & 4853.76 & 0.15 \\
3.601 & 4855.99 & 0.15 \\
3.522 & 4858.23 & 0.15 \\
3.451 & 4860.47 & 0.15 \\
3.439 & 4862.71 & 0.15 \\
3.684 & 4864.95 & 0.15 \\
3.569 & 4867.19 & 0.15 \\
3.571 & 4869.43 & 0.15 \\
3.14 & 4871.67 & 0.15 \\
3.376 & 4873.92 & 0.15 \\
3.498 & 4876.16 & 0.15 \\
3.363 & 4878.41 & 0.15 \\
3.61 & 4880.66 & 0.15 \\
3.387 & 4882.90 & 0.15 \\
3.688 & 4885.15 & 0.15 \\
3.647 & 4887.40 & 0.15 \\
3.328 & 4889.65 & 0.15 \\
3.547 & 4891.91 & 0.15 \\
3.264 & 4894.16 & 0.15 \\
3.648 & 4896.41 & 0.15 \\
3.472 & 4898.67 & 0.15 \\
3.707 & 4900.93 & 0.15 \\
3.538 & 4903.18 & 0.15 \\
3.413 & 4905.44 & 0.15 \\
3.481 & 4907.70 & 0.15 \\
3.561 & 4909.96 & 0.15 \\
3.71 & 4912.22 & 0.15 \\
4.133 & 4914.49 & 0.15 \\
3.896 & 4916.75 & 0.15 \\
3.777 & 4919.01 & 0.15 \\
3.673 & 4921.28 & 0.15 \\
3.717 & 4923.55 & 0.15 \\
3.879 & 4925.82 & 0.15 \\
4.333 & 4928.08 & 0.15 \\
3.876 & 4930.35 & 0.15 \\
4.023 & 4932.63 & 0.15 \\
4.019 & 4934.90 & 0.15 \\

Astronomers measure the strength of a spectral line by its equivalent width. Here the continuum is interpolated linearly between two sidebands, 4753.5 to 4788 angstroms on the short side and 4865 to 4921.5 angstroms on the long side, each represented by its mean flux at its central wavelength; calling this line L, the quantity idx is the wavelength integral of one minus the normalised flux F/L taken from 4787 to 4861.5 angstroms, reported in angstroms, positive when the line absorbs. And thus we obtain 2.6 angstroms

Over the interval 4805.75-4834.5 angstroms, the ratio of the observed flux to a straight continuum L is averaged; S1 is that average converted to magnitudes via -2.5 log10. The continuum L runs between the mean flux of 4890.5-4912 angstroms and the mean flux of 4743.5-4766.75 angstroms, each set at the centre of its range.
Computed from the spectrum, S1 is 0.04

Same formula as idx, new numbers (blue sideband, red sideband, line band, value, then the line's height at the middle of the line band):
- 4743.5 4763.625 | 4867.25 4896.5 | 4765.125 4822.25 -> 1.95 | 3.15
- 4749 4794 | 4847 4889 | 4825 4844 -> 0.82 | 3.32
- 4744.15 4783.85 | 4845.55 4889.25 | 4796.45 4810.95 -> 0.97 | 3.19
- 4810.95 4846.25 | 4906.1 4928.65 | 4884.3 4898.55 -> 0.41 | 3.62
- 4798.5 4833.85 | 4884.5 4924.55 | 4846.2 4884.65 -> -0.88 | 3.38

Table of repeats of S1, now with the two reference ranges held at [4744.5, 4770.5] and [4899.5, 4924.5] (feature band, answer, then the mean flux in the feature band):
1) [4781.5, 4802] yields 0.033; 3.06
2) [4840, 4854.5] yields 0.007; 3.38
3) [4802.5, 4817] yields 0.072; 3.03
